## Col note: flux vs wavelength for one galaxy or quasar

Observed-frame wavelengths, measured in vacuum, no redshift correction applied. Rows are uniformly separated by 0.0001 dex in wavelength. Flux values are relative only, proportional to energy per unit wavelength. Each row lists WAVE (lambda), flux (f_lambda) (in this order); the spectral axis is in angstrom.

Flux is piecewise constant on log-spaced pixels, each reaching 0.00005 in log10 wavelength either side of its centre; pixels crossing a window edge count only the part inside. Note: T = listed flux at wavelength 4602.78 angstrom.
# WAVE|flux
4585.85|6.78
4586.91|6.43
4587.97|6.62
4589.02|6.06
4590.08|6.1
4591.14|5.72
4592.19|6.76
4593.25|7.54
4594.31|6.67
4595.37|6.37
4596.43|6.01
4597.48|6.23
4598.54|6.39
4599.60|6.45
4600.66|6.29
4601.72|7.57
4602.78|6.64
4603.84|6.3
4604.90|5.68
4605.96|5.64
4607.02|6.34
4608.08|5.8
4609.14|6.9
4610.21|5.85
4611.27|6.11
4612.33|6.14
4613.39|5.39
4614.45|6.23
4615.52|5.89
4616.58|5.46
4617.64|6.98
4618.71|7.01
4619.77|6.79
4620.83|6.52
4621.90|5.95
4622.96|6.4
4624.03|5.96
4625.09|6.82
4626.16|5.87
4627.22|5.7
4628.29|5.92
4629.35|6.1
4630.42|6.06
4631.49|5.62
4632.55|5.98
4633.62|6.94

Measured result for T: 6.64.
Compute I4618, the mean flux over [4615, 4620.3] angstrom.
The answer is 6.43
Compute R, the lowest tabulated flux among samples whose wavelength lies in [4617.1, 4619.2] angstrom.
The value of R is 6.98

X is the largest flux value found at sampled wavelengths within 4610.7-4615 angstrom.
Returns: 6.23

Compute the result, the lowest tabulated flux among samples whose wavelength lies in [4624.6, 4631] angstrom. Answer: 5.7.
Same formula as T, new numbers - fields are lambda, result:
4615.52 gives 5.89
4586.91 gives 6.43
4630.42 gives 6.06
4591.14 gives 5.72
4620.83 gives 6.52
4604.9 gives 5.68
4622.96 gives 6.4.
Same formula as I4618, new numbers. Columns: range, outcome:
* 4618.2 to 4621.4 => 6.77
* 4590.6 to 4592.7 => 6.25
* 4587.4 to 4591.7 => 6.14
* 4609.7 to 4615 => 5.95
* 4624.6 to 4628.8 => 6.06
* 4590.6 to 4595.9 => 6.61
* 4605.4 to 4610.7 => 6.1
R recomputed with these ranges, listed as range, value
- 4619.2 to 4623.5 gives 5.95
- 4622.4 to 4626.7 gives 5.87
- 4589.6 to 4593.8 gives 5.72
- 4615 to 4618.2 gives 5.46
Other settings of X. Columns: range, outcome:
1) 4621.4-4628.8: 6.82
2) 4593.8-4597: 6.67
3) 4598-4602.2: 7.57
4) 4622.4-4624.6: 6.4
